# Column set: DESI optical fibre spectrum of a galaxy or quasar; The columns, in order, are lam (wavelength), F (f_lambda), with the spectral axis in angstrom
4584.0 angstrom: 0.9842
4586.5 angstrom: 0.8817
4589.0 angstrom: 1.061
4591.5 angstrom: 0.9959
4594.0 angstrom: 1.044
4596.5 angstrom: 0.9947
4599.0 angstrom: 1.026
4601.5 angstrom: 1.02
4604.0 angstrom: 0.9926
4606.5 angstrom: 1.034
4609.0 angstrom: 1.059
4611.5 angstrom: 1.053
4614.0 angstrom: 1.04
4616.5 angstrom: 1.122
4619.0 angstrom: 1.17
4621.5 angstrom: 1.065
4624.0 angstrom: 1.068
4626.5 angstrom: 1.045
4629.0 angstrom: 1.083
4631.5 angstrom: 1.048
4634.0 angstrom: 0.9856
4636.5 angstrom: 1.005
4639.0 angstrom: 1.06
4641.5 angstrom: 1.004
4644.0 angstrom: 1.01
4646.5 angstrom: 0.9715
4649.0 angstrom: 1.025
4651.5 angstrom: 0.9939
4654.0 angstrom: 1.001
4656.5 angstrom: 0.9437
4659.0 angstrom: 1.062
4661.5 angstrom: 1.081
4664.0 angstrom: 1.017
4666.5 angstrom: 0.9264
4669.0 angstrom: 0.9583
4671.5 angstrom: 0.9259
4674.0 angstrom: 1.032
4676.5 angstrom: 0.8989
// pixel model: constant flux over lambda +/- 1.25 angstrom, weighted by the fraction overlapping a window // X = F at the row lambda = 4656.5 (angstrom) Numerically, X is 0.9437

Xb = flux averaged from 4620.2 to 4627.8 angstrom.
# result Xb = 1.06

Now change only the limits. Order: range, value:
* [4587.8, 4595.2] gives 1.03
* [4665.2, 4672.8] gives 0.938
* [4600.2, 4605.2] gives 1.01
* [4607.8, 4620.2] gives 1.09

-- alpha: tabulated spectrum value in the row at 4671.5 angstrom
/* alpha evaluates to 0.9259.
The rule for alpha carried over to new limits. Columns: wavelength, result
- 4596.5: 0.9947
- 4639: 1.06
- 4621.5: 1.065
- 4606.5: 1.034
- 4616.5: 1.122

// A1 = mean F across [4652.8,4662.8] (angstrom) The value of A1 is 1.02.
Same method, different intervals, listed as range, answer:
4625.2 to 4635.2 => 1.04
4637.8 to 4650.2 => 1.01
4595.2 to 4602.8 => 1.01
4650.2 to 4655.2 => 0.998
